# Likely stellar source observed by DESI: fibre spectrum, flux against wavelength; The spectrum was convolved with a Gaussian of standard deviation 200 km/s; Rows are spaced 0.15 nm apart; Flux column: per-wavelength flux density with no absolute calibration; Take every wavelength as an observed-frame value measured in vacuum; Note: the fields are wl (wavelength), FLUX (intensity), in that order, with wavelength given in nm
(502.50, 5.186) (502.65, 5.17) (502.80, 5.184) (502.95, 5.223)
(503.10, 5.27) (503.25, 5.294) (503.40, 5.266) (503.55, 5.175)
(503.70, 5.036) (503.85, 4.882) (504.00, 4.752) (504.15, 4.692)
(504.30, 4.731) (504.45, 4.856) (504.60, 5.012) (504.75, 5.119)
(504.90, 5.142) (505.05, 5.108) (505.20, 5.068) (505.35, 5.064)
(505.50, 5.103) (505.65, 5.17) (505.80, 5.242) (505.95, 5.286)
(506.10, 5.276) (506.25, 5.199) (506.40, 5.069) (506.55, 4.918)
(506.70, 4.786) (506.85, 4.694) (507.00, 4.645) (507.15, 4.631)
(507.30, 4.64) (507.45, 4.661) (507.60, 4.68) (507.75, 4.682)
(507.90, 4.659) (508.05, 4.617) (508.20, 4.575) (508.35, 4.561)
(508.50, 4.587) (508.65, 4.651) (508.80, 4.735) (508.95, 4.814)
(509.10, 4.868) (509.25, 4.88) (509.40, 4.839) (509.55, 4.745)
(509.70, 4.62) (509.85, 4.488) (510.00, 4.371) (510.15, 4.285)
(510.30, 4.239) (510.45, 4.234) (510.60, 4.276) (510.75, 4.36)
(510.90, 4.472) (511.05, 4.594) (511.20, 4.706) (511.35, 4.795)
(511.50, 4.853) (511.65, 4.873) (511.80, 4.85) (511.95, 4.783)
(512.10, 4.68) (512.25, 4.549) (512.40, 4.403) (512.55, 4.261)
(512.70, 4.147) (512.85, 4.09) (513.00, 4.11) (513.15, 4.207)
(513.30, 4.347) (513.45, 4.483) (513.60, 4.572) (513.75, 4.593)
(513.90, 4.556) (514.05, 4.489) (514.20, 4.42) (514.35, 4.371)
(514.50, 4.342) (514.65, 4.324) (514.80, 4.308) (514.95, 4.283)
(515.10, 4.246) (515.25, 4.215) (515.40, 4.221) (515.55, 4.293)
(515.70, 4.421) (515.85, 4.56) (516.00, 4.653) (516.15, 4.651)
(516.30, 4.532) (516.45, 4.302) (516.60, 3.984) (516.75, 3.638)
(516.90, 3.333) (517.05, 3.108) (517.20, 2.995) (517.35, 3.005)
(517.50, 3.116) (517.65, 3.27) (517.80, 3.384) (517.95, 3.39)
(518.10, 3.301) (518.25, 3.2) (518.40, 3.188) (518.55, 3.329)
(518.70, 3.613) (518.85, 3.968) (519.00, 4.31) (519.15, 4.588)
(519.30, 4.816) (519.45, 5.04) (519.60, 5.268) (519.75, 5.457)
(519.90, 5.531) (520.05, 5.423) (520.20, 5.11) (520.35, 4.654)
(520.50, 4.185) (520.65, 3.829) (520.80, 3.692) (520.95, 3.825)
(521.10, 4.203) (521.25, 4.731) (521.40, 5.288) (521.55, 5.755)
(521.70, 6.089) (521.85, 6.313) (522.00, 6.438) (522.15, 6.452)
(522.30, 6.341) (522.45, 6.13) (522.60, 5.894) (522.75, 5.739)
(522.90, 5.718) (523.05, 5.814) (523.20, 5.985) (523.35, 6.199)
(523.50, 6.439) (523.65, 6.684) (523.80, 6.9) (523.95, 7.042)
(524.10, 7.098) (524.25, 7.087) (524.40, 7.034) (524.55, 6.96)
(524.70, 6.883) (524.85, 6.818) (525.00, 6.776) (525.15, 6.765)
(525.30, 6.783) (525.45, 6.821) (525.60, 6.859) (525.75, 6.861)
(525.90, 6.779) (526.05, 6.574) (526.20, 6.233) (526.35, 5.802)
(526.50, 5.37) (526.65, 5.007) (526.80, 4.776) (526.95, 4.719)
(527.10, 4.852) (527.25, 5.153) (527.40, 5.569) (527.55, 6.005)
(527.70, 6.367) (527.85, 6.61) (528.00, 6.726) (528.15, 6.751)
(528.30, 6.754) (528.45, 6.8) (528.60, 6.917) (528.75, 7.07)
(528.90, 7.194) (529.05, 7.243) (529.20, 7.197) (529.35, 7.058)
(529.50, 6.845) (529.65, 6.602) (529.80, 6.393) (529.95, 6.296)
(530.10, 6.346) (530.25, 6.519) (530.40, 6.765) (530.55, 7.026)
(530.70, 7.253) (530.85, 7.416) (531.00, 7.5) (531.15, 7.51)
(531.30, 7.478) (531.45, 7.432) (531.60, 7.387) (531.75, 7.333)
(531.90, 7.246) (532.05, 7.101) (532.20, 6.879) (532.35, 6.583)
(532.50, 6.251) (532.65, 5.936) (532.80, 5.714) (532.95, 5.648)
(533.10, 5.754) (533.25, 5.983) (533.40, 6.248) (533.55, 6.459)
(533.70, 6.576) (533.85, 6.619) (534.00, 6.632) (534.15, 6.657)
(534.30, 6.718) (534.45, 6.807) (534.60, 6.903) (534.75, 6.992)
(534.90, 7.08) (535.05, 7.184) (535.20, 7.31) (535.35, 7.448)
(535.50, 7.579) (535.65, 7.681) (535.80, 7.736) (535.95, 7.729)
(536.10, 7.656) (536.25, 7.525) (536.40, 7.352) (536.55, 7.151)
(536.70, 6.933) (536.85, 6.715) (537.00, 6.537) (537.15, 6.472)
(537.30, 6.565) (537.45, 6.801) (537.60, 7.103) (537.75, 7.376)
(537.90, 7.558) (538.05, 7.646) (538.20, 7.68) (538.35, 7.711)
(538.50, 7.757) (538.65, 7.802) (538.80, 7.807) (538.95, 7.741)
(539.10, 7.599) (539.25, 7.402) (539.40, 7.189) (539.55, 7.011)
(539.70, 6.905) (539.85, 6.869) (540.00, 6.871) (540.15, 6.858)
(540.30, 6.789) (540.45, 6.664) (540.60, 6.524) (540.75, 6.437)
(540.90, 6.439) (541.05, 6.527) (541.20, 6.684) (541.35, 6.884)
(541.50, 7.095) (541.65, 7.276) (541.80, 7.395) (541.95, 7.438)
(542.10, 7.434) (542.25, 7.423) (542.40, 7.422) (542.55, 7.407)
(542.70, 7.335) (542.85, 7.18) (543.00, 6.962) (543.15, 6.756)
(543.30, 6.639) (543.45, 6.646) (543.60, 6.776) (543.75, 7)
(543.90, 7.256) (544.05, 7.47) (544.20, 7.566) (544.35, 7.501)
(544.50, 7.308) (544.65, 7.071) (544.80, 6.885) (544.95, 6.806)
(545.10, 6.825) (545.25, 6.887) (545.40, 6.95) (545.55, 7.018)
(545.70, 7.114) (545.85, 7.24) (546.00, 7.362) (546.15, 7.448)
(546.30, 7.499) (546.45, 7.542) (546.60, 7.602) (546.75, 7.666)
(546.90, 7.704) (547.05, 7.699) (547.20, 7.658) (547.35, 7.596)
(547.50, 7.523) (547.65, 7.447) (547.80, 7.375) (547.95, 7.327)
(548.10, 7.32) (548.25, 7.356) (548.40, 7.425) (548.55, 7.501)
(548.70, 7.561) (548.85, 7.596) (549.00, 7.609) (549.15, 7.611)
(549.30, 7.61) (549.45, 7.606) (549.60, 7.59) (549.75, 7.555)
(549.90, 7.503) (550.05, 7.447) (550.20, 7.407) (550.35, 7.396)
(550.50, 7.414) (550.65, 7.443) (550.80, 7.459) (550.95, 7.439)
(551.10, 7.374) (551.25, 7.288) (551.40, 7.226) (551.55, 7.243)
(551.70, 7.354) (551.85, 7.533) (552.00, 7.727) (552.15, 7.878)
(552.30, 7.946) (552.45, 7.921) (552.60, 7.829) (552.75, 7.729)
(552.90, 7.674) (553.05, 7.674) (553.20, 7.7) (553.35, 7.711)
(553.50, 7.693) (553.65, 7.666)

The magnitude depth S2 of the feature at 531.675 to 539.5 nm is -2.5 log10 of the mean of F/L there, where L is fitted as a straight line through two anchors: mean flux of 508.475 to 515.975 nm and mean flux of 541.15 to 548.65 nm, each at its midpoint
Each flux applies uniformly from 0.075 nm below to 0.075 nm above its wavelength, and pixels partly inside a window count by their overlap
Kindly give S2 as -0.09 mag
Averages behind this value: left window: 4.49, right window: 7.26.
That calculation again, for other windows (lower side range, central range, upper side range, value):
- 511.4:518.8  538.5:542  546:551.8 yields -0.072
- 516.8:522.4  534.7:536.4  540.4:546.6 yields -0.199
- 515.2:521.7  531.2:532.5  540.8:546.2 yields -0.236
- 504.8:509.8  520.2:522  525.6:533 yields 0.213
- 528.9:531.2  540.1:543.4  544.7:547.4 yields 0.034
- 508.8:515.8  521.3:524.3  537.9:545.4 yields -0.152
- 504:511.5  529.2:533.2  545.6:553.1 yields -0.078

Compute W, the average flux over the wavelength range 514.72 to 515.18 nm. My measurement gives 4.28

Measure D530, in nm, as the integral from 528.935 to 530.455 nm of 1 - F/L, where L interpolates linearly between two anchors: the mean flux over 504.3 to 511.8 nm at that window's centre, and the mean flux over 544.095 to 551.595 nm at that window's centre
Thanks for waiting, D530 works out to -0.13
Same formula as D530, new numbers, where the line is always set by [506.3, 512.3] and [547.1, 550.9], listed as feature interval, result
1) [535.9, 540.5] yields -0.34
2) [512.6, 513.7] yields 0.14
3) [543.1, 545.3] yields 0.04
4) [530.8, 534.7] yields -0.24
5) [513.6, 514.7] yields 0.12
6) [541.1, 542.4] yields -0.04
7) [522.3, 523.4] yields -0.06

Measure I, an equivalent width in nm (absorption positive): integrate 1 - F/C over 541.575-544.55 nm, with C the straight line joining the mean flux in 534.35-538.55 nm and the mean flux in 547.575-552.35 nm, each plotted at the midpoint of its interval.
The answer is 0.06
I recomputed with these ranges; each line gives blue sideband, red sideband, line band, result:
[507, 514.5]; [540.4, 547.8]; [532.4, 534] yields 0.04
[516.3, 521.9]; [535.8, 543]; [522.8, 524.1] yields -0.41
